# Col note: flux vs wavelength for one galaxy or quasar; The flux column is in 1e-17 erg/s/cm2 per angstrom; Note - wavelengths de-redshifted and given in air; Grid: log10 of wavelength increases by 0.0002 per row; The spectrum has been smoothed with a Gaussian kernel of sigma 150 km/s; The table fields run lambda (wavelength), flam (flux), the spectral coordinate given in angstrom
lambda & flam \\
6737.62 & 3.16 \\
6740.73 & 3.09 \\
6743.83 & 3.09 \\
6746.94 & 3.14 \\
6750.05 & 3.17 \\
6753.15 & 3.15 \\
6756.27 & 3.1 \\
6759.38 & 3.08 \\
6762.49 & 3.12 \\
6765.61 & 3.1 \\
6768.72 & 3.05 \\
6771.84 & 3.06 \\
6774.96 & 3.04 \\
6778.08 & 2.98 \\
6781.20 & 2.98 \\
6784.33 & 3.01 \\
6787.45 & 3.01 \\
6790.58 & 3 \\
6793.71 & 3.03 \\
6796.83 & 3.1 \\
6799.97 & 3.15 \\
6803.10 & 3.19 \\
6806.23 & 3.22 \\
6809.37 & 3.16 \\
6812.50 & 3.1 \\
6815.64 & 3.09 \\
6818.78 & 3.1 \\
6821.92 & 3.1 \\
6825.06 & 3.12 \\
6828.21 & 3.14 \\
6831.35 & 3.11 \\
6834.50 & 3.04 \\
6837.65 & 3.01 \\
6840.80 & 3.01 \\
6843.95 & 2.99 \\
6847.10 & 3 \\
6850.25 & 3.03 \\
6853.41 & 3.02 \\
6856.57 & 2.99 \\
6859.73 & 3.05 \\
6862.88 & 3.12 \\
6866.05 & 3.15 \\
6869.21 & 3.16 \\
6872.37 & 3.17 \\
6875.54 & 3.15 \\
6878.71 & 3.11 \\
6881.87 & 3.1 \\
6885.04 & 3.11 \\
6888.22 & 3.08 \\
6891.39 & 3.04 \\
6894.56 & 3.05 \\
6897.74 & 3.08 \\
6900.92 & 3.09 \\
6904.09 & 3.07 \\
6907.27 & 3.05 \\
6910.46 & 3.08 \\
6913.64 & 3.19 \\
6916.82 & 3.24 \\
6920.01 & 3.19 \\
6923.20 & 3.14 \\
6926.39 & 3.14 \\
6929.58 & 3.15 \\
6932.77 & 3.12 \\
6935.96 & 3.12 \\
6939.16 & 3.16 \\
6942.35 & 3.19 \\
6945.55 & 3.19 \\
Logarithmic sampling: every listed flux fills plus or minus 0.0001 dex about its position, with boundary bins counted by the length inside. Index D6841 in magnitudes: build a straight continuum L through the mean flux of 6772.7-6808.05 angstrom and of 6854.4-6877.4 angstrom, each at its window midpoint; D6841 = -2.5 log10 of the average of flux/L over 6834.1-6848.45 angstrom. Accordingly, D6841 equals 0.03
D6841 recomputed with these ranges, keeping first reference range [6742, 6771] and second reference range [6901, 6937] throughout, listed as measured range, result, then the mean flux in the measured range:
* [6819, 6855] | 0.02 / 3.05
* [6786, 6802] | 0.02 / 3.06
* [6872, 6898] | 0.01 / 3.1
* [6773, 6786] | 0.04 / 3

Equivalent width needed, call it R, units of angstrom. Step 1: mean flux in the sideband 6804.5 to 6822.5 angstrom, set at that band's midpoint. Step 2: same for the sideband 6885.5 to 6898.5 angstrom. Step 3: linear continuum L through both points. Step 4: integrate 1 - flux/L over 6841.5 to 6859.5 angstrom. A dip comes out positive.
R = 0.5 angstrom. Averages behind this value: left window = 3.13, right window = 3.06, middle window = 3.01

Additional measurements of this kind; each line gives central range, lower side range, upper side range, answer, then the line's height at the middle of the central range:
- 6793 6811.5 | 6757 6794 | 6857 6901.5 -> -0.5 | 3.06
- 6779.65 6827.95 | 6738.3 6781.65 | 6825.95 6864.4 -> -0.4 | 3.06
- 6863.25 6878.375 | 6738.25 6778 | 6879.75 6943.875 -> -0.2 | 3.11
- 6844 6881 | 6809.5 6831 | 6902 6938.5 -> 0.5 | 3.12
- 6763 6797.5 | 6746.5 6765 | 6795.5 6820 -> 1.1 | 3.13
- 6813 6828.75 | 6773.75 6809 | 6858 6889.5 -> -0.1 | 3.09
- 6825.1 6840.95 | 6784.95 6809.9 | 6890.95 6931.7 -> 0.2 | 3.11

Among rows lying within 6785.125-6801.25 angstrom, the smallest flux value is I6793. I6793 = 3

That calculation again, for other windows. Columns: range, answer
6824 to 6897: 2.99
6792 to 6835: 3.03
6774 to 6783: 2.98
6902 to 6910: 3.05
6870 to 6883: 3.1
